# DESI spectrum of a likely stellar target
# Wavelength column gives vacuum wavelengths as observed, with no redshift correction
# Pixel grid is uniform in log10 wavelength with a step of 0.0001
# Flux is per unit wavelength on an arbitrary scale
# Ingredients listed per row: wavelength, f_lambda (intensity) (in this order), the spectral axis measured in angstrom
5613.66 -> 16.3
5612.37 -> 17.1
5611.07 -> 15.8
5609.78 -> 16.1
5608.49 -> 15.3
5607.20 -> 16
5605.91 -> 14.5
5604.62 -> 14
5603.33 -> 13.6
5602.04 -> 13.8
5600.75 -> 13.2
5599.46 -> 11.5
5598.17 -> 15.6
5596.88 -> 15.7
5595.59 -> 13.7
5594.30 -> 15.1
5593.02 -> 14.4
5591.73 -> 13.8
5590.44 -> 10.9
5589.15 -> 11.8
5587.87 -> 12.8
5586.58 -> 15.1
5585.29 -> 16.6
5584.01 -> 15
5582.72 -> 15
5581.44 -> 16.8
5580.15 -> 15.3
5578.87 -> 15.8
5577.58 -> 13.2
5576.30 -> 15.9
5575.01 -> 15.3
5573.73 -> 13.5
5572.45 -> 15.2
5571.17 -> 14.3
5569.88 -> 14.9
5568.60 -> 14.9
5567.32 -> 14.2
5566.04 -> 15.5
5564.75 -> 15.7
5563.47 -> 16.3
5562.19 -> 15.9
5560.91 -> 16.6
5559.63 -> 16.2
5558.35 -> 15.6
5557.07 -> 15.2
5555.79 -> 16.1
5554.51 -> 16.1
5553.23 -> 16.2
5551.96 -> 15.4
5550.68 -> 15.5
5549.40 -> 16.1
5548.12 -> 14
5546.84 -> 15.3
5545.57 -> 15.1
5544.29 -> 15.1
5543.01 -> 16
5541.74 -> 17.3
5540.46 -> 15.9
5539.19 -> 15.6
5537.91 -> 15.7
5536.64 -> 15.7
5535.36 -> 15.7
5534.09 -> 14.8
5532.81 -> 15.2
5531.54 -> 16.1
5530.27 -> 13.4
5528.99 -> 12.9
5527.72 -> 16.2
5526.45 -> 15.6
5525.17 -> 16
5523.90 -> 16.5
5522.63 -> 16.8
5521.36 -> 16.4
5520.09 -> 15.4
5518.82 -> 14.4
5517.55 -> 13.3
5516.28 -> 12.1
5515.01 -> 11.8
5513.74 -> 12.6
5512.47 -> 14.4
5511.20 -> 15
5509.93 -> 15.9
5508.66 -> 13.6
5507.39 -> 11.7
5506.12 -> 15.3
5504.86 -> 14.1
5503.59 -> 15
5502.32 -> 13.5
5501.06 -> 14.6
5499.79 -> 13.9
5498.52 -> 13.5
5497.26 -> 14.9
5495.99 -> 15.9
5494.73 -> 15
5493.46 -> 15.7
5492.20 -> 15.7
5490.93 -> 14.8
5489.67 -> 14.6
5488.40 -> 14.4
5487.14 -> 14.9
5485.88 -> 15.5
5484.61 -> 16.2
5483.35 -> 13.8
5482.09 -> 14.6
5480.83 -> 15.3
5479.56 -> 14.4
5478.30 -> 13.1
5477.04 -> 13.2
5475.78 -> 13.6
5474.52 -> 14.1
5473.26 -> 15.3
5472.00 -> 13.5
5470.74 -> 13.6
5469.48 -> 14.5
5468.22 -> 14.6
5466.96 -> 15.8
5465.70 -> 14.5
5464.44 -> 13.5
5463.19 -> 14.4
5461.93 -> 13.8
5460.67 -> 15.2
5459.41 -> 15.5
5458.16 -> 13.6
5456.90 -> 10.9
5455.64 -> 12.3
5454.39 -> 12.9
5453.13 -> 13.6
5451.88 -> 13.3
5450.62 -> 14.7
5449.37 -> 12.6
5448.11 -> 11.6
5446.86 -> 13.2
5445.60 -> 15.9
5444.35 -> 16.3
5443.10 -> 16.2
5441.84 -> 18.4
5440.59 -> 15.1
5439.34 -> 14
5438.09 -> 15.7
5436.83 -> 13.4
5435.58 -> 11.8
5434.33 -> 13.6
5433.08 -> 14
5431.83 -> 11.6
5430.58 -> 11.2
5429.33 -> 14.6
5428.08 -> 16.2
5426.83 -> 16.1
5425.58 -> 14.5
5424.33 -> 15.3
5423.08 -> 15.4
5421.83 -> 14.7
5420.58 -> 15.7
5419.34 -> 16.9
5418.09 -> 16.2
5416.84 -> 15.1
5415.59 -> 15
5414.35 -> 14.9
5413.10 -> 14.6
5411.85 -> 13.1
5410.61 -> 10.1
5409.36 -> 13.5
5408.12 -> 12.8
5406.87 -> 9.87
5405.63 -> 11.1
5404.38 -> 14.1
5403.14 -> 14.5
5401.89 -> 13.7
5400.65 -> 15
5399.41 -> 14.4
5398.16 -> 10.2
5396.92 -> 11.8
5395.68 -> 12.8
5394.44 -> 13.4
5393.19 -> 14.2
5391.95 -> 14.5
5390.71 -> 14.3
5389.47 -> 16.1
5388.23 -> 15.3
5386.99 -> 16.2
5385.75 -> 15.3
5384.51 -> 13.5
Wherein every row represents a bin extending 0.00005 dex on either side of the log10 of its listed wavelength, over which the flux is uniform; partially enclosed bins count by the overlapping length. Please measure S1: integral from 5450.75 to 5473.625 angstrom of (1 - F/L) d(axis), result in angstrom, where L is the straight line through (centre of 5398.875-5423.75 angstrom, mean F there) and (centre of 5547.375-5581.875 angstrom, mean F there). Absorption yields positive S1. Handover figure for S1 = 0.9 angstrom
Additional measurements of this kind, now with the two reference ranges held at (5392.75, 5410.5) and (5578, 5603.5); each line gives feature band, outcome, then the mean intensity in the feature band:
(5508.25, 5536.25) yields -2.01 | 14.7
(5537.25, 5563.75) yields -3.40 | 15.8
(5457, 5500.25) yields -3.48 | 14.5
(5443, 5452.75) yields -0.67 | 14.1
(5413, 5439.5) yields -3.13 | 14.6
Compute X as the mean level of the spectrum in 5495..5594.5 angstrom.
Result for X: 14.9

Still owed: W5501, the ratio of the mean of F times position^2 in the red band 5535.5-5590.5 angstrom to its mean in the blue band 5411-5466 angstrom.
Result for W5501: 1.12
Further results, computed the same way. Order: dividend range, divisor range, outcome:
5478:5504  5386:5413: 1.14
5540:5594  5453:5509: 1.09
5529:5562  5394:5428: 1.17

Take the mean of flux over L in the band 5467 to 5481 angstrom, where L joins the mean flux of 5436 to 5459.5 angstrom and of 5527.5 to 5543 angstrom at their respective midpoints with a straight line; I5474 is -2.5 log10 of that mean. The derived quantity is 0.03 mag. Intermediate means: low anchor 14.1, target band 14.1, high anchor 15.4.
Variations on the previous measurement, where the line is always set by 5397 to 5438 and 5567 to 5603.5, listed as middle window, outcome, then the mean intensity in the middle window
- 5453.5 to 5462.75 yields 0.04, 13.5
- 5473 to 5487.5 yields -0.03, 14.5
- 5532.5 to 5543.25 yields -0.11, 15.8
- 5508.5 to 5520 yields 0.03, 13.8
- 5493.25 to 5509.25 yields -0.02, 14.3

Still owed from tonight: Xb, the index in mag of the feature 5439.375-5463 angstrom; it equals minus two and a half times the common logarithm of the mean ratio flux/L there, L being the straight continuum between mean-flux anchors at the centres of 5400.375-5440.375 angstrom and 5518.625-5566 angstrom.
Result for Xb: 0.02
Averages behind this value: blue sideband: 14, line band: 14.2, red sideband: 15.6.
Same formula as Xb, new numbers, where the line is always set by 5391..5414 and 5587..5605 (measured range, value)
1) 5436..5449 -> -0.14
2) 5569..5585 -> -0.12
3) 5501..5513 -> -0.08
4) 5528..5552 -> -0.14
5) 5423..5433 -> -0.09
